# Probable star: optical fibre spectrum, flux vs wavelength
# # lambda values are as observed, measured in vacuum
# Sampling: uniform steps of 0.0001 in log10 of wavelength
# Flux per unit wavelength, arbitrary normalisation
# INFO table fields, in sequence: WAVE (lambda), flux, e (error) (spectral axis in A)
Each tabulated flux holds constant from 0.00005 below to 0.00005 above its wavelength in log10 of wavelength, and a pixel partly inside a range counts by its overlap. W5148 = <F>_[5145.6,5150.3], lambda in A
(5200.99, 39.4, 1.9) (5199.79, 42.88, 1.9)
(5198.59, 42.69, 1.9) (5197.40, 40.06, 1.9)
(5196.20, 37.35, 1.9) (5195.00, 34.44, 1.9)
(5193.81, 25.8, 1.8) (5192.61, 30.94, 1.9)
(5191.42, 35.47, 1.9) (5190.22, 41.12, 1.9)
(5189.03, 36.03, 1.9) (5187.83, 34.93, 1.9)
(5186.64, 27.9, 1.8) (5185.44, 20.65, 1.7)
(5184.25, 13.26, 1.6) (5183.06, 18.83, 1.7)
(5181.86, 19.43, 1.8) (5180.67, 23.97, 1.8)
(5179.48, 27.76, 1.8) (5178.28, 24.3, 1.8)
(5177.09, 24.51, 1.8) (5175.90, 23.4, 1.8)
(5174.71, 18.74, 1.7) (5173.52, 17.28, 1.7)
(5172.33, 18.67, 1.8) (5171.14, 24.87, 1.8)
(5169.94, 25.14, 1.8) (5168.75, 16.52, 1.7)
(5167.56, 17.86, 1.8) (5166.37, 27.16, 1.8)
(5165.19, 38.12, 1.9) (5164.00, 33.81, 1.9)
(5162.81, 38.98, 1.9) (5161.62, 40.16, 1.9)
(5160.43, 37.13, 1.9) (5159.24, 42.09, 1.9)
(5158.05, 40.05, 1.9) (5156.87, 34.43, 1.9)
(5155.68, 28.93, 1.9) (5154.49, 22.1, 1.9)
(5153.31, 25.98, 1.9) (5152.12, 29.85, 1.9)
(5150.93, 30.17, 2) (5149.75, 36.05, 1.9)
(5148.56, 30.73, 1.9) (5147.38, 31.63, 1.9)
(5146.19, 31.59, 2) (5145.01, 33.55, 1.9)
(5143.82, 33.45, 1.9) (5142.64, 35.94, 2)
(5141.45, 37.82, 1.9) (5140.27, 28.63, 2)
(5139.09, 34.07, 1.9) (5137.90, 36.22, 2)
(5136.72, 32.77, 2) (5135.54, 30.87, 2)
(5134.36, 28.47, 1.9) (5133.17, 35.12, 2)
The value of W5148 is 32.5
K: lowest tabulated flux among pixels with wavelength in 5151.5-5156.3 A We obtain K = 22.1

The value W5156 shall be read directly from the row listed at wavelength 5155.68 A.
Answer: 28.93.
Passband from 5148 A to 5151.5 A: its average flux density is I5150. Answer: 32.4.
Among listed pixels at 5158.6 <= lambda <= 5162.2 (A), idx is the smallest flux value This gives 37.13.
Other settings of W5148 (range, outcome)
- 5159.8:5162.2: 38.6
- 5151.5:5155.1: 26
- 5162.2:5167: 34.5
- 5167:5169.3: 17.2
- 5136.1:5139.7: 34.3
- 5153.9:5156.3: 25.6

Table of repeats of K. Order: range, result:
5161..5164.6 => 33.81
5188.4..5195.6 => 25.8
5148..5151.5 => 30.17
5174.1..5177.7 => 18.74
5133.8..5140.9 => 28.47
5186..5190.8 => 27.9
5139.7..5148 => 28.63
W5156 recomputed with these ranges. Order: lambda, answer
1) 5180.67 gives 23.97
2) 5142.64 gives 35.94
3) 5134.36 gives 28.47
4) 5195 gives 34.44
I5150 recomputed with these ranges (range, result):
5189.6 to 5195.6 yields 33.6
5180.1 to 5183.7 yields 20.6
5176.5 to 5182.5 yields 23.9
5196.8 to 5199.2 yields 41.4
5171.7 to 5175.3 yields 18.3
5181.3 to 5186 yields 18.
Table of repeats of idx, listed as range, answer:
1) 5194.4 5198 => 34.44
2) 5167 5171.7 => 16.52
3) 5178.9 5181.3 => 23.97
